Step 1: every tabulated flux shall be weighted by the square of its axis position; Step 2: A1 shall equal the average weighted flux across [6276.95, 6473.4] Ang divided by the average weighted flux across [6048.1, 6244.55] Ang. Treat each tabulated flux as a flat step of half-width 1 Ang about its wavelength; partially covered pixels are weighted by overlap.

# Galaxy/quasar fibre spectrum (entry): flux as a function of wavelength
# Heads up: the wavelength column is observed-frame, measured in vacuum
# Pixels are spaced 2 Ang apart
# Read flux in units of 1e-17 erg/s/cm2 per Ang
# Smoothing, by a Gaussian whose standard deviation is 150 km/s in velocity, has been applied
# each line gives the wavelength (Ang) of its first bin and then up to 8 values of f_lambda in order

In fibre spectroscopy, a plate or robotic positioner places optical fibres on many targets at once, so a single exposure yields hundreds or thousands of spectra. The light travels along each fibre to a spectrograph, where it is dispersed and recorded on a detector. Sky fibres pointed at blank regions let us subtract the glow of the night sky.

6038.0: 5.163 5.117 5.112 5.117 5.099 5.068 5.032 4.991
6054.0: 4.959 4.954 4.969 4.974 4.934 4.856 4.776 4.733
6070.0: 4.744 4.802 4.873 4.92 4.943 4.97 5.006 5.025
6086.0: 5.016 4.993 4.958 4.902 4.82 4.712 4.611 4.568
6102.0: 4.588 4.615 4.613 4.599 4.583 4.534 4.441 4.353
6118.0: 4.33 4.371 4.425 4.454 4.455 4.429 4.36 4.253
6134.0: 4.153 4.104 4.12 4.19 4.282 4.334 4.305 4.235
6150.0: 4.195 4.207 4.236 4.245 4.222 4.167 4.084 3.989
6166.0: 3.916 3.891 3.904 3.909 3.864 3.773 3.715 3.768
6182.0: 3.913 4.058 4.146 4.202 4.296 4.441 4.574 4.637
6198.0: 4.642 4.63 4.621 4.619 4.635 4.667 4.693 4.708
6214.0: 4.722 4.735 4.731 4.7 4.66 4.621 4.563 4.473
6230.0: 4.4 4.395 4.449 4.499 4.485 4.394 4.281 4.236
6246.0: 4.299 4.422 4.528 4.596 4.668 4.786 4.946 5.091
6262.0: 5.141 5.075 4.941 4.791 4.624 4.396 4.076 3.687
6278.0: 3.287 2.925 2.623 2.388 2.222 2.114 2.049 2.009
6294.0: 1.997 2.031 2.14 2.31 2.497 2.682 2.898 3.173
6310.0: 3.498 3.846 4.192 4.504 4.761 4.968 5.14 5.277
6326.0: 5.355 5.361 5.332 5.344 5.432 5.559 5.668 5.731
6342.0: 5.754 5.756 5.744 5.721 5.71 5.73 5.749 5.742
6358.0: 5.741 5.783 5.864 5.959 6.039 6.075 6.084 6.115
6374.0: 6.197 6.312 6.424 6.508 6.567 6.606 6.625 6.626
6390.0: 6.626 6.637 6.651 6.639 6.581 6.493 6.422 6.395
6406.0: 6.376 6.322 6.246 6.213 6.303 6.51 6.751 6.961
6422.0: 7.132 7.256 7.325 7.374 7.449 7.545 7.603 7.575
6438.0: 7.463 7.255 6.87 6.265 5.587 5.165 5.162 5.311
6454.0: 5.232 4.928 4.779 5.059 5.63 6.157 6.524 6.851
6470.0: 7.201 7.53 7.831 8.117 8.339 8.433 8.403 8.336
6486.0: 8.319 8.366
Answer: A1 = 1.32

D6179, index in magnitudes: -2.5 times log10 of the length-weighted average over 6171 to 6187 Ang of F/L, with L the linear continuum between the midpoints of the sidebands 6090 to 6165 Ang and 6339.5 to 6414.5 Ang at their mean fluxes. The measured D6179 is 0.22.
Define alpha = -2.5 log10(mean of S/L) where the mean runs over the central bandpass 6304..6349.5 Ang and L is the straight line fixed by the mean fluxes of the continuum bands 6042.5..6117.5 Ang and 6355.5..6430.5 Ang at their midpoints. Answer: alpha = 0.24 mag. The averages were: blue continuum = 4.83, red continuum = 6.47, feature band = 4.91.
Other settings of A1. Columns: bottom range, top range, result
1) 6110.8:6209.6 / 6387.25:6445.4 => 1.74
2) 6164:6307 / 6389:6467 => 1.71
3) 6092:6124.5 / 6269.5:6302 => 0.64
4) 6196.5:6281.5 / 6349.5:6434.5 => 1.51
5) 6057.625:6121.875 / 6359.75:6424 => 1.49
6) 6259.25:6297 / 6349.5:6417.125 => 1.89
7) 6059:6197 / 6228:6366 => 1.05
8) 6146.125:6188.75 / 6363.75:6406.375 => 1.70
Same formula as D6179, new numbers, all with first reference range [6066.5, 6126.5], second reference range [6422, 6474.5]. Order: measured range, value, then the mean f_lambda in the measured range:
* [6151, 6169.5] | 0.22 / 4.1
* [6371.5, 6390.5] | -0.05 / 6.47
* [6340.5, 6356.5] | 0.05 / 5.74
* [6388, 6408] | -0.05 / 6.53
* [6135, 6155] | 0.17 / 4.22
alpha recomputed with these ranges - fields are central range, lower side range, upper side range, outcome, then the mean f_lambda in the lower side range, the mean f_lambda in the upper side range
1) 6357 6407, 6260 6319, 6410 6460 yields -0.19 mag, 3.37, 6.47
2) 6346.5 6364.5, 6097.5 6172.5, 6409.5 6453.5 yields 0.06 mag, 4.3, 6.68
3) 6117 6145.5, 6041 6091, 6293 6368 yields 0.14 mag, 4.95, 4.75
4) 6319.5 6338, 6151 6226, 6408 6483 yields 0.06 mag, 4.32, 6.71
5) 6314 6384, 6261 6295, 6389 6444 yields -0.10 mag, 3.43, 6.84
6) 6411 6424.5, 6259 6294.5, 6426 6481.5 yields -0.12 mag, 3.55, 6.67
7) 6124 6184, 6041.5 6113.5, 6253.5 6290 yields 0.09 mag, 4.86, 3.93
